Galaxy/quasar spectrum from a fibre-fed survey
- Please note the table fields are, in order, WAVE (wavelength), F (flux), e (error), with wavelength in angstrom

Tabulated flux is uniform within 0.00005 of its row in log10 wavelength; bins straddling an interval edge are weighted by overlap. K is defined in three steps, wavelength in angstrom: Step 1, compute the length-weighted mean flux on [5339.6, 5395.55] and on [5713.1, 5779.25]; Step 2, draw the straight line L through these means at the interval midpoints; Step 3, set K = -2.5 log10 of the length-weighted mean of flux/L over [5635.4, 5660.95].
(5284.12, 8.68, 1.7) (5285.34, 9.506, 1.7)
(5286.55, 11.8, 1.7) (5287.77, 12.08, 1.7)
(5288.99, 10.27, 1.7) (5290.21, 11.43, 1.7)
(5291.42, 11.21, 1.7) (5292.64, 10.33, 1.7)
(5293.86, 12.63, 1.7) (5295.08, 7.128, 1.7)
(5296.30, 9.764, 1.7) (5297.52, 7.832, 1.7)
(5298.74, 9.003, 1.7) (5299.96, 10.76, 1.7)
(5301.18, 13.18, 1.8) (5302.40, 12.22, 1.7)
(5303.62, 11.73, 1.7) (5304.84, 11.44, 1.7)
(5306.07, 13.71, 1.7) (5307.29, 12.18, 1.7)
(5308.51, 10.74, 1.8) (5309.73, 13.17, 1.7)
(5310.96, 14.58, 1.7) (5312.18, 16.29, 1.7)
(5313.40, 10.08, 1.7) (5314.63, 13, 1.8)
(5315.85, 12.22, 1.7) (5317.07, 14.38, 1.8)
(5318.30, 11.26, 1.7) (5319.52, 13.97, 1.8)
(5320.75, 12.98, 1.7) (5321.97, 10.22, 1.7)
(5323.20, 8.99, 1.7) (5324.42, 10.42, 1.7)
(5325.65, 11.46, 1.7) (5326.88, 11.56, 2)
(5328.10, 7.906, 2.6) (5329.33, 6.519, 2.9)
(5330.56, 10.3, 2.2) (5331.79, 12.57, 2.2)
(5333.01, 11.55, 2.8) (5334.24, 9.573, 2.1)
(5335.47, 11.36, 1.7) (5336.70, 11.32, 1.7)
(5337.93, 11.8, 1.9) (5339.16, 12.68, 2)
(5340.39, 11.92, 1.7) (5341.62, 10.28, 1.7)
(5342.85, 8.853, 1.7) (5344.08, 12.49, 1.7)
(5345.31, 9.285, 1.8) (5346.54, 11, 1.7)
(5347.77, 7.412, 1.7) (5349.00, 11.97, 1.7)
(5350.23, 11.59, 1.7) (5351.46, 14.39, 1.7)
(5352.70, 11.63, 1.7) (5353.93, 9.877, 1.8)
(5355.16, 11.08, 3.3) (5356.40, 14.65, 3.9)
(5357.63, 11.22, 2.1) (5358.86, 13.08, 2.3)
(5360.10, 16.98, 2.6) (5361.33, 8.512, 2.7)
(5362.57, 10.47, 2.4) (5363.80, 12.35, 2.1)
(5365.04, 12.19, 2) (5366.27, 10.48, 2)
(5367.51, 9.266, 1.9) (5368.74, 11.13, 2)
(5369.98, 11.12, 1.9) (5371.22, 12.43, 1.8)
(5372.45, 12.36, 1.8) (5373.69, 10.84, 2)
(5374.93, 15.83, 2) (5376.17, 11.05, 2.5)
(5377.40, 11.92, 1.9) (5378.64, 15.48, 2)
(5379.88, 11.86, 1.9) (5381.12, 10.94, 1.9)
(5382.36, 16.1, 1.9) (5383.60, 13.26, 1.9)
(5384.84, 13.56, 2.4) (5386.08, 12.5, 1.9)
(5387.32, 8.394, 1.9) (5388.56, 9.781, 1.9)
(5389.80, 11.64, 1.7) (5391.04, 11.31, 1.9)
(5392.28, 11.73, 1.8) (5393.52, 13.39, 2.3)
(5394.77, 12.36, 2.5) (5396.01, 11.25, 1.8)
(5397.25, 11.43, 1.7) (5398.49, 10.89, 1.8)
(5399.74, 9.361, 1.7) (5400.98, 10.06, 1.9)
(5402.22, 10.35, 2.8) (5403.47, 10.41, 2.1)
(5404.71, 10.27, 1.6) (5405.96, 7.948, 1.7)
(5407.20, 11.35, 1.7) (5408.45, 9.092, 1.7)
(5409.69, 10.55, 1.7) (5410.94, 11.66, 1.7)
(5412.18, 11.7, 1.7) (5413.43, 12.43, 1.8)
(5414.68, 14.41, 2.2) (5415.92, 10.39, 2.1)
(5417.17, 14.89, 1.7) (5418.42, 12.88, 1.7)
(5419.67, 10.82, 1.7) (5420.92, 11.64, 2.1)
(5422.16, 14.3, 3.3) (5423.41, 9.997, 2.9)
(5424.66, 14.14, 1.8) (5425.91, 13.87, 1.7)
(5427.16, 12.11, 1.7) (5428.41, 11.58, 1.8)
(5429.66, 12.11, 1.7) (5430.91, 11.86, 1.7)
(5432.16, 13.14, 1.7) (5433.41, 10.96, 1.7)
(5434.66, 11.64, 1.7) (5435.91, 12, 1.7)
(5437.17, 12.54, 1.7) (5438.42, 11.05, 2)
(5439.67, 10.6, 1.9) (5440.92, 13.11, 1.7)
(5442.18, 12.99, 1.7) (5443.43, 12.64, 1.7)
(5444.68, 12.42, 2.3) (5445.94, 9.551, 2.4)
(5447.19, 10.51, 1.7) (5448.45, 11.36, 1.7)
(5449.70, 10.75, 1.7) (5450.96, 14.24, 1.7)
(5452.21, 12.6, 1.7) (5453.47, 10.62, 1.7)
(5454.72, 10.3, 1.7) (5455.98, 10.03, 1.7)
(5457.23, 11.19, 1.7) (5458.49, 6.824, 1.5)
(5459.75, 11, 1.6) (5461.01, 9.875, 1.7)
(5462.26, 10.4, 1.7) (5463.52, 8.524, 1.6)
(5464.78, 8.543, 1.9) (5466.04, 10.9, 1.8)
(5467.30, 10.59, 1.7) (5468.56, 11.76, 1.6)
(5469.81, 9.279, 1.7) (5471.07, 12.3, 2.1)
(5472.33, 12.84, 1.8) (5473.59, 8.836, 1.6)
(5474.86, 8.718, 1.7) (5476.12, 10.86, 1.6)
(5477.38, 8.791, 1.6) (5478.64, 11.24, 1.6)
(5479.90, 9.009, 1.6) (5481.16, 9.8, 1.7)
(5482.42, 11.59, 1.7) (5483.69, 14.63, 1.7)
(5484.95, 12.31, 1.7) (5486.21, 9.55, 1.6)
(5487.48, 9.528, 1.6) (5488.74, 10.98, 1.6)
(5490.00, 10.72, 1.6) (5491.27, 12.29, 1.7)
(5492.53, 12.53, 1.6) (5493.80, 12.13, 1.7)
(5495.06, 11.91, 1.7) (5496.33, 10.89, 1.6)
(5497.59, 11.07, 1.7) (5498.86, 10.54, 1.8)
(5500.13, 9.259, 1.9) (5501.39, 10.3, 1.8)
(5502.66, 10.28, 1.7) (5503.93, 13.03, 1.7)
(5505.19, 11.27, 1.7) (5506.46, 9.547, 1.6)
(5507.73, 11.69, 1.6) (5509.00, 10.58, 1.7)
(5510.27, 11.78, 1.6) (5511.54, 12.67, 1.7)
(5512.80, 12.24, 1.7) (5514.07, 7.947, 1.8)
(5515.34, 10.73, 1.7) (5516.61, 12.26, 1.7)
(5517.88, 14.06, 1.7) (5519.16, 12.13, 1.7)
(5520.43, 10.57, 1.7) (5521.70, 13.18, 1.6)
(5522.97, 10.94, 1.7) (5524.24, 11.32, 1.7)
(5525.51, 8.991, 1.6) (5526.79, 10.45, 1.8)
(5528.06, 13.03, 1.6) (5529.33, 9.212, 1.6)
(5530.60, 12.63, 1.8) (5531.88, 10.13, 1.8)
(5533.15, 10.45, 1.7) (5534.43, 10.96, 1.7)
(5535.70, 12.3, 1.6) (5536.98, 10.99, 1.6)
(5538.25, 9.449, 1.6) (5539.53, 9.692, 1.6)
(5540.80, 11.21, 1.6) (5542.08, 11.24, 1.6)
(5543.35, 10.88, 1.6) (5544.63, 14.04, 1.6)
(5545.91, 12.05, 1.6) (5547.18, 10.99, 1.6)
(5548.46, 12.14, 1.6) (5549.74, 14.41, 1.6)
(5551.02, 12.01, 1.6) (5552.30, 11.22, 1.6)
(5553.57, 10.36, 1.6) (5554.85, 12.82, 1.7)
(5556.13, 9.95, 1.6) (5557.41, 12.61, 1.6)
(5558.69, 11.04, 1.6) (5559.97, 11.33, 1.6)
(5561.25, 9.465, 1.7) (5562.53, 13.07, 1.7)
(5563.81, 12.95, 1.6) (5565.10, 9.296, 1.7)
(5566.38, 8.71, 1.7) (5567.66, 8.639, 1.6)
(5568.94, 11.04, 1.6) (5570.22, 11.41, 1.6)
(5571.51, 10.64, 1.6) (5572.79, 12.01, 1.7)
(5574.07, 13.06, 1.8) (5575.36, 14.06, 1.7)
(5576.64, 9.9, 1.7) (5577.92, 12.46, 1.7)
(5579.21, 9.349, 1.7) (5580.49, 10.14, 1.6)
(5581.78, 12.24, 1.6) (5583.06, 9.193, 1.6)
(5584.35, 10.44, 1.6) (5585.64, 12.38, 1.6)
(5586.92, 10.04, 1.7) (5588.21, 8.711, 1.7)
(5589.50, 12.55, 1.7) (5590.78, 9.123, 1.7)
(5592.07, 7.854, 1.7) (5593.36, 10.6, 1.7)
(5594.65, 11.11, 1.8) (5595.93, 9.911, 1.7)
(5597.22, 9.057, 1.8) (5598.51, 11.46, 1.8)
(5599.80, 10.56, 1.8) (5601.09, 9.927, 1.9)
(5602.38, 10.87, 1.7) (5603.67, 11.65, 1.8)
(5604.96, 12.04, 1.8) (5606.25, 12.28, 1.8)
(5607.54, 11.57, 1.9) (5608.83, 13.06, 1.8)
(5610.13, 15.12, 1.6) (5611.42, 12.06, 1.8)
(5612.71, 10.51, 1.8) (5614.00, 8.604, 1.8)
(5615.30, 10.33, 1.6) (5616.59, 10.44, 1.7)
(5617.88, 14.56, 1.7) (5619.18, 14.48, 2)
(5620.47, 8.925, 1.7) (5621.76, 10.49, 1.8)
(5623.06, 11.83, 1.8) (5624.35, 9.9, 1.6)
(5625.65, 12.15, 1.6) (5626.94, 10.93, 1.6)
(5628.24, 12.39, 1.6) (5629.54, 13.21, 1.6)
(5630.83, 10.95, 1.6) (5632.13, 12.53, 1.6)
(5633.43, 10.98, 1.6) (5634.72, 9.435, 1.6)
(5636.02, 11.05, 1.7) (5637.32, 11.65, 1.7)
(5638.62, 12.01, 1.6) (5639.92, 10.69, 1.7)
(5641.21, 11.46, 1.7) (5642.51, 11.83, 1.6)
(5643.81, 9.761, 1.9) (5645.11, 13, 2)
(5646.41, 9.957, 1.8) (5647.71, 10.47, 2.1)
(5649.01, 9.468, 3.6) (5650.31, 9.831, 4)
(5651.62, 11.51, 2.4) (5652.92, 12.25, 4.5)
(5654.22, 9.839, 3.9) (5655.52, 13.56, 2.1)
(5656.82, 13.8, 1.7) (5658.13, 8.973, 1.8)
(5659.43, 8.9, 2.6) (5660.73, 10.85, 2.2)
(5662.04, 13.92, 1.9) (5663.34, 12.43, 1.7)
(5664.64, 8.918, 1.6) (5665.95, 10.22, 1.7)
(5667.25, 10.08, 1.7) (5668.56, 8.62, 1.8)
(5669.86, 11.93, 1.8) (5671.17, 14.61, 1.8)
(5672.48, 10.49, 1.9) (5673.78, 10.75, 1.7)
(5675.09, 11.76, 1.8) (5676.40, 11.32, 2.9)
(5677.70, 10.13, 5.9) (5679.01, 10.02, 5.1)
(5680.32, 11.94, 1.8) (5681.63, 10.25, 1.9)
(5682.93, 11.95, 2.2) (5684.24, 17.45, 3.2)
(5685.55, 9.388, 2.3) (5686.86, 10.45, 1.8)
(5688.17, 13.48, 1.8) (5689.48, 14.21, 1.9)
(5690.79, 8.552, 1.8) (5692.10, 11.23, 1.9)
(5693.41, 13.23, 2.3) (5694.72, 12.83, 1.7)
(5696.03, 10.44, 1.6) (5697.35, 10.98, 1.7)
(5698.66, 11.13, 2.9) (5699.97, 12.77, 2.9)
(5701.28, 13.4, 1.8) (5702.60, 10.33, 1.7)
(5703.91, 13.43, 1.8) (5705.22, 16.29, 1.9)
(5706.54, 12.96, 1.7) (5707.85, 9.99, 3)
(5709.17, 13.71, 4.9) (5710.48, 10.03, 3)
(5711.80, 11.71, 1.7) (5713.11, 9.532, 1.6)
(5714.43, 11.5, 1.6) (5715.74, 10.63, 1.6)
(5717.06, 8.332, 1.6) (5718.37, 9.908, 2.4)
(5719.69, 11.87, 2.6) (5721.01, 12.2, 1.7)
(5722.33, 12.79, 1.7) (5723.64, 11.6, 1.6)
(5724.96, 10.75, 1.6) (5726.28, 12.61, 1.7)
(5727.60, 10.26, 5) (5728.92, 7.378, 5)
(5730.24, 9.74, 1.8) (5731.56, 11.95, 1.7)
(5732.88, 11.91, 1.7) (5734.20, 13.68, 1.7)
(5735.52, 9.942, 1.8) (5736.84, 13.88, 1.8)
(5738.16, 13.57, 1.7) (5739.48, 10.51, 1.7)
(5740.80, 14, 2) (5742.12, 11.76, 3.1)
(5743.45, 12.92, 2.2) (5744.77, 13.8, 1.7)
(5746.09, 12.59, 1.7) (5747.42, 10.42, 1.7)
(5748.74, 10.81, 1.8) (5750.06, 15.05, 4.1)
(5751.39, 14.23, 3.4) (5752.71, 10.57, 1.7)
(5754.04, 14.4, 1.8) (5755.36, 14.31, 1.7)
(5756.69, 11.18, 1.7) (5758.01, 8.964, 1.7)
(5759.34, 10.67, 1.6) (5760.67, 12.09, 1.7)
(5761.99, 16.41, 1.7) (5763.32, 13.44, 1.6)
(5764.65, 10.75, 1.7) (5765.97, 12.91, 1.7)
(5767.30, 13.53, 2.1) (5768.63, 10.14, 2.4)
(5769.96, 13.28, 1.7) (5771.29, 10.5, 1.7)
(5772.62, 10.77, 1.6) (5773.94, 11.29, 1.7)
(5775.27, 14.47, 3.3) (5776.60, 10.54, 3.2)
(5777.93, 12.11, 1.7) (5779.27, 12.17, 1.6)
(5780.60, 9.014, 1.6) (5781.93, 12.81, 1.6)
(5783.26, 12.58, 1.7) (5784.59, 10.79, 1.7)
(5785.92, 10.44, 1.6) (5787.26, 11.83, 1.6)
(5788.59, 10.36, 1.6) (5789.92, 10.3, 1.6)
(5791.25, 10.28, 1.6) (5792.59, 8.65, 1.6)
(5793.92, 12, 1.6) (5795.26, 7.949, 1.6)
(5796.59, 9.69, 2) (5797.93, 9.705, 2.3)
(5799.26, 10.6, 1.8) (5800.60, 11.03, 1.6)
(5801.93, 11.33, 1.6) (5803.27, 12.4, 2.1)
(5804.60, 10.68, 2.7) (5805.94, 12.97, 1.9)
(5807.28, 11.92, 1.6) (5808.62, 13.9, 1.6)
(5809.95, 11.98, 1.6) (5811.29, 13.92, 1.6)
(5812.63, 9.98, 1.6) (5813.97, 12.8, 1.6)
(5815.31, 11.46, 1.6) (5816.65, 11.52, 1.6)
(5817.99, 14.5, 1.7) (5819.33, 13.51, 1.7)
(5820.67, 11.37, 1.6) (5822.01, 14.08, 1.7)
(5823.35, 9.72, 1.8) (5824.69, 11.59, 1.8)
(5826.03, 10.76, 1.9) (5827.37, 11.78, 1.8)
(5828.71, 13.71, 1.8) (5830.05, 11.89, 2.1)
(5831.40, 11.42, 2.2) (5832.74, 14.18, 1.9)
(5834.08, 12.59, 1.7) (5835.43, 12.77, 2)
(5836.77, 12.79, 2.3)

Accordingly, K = 0.076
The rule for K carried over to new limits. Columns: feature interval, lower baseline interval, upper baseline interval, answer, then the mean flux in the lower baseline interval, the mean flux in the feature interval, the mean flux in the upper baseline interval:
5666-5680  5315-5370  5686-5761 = 0.074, 11.3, 11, 11.8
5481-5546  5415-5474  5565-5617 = -0.007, 11.4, 11.2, 10.9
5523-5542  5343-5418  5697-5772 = 0.092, 11.6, 10.8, 11.9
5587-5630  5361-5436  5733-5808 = 0.058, 11.7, 11.1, 11.8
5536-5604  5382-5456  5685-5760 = 0.070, 11.7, 11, 11.8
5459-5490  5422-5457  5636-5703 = 0.126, 11.9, 10.5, 11.4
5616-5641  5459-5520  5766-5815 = -0.037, 10.9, 11.5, 11.4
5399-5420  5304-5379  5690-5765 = 0.057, 11.6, 11.1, 11.9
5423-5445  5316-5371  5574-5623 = -0.092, 11.2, 12.2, 11.1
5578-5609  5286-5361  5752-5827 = 0.087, 11.4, 10.7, 11.7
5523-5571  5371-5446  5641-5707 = 0.051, 11.9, 11.1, 11.5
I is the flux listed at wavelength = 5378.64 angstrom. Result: 15.48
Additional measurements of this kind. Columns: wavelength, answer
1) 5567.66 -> 8.639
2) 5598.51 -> 11.46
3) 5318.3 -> 11.26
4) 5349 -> 11.97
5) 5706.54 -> 12.96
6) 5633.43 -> 10.98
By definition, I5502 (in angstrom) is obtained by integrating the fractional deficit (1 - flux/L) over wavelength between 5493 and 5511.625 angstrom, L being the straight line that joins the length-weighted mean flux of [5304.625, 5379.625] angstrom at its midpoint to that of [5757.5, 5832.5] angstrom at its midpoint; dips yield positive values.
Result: 0.9 angstrom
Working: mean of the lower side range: 11.7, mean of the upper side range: 11.6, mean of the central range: 11.1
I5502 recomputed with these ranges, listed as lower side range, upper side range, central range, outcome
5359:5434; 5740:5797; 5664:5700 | 1.3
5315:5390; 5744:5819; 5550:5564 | 0.1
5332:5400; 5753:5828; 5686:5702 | -0.2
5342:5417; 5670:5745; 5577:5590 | 1.0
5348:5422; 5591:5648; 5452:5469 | 2.1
